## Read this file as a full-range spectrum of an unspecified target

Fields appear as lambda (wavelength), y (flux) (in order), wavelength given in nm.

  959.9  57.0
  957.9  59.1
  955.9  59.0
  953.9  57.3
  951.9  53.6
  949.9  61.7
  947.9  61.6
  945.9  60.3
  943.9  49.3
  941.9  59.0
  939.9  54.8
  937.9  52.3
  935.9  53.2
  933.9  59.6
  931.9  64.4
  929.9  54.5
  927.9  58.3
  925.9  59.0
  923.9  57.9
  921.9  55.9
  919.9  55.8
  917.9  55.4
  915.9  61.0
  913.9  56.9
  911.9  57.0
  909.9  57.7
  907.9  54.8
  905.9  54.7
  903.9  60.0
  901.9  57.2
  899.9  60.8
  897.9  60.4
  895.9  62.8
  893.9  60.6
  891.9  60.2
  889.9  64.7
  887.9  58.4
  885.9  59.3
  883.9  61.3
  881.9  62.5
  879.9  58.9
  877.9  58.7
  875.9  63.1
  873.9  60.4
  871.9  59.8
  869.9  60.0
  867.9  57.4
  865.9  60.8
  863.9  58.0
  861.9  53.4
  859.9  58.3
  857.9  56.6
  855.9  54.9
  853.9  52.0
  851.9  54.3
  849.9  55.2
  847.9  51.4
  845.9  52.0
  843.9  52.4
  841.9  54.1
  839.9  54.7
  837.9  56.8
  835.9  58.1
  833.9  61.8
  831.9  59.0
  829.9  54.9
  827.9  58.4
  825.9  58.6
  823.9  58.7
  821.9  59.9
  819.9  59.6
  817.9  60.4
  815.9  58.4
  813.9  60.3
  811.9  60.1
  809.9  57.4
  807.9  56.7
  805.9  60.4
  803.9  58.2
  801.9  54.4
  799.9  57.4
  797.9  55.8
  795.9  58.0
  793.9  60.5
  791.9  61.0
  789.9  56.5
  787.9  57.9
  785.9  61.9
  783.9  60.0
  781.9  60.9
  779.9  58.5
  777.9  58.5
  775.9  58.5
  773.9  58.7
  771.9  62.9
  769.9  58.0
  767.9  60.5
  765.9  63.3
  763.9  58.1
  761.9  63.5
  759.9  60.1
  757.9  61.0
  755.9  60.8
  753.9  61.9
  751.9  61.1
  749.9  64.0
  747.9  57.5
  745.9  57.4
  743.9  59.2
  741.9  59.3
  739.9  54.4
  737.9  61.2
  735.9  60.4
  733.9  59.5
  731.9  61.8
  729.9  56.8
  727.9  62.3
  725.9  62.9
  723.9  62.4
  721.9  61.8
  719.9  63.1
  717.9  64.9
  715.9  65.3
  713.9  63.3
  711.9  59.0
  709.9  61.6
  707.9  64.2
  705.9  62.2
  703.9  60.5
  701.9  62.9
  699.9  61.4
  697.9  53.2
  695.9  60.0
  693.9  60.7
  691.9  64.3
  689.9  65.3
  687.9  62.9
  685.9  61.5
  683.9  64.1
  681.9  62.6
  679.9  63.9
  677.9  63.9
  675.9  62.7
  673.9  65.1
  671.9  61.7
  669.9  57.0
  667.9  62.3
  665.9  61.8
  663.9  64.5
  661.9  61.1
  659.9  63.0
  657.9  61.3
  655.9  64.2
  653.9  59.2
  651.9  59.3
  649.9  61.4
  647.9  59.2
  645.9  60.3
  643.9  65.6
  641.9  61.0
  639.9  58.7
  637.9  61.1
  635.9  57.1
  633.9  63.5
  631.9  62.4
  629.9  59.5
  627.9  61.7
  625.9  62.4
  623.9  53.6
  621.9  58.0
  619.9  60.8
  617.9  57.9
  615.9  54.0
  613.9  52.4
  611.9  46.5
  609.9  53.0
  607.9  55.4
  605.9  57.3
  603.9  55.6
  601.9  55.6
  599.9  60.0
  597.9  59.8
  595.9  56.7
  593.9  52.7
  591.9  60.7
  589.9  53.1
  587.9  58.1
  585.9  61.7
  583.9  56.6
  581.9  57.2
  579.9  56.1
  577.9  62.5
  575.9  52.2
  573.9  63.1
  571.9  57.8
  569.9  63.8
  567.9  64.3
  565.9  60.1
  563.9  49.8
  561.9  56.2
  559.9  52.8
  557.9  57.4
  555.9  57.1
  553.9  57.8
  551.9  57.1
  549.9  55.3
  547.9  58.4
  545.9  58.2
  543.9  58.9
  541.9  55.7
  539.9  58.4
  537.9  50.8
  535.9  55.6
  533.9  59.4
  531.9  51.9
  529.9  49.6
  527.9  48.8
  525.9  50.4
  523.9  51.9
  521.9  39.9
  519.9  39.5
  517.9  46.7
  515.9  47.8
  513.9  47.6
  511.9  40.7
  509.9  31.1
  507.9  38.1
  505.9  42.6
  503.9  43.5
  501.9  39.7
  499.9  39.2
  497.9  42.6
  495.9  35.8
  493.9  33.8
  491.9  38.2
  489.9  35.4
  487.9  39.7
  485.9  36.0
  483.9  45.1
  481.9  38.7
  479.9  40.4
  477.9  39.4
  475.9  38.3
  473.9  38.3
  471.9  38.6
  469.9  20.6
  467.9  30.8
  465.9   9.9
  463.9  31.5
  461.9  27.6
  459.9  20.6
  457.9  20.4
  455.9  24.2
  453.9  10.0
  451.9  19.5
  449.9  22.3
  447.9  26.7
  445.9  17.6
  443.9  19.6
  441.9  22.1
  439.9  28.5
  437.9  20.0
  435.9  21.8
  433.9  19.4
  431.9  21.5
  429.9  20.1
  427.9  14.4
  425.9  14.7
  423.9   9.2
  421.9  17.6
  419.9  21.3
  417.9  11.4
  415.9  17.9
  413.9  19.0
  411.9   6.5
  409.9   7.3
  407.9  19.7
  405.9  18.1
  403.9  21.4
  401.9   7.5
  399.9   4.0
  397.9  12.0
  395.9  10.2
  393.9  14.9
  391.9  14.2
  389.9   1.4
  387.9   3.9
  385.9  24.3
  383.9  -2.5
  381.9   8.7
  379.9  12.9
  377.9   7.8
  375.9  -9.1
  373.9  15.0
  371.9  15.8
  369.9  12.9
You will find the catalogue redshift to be 0.184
